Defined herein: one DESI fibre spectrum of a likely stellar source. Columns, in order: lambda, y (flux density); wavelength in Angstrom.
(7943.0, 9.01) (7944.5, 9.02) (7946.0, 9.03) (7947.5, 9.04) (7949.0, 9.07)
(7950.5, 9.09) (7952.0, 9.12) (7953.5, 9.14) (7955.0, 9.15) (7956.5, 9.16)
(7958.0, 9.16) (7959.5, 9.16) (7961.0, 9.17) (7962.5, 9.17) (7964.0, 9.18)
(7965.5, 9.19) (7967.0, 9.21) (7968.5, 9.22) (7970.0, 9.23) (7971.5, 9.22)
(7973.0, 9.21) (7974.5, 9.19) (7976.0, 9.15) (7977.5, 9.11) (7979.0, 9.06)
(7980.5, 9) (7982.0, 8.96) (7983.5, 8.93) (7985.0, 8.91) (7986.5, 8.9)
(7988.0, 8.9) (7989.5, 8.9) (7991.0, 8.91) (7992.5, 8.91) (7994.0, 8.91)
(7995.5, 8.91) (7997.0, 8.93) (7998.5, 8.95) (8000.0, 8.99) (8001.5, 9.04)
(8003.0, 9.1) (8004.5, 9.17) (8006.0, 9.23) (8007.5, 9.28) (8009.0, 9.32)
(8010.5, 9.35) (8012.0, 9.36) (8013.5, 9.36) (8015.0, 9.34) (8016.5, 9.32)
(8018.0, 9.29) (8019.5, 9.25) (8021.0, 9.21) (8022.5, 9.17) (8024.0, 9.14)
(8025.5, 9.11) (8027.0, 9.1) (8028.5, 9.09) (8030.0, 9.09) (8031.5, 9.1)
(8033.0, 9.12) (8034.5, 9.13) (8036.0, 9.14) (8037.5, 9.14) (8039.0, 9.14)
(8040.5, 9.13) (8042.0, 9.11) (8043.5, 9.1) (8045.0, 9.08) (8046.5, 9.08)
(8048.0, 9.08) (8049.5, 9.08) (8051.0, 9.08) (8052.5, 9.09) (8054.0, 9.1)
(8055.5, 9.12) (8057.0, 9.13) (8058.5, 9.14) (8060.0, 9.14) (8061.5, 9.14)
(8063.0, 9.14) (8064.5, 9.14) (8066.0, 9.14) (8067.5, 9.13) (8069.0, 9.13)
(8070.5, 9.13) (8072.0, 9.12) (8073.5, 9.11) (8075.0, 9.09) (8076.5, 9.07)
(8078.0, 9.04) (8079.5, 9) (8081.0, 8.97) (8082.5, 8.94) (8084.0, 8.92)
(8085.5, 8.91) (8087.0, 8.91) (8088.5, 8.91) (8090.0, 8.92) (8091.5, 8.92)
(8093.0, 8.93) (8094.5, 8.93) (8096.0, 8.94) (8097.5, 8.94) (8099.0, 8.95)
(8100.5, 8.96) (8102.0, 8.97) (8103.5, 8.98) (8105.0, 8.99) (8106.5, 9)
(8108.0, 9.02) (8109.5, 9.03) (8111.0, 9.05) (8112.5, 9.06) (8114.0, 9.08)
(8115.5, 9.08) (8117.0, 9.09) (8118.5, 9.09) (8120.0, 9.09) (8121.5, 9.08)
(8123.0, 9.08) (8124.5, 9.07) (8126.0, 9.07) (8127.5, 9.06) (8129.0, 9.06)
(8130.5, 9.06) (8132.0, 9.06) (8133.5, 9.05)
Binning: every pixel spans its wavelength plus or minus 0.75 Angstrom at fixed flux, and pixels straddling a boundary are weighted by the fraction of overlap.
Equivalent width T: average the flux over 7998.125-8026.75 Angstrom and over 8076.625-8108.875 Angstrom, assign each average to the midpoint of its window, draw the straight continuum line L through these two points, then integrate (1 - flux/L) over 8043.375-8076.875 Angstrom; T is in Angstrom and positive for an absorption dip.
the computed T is -0.2 Angstrom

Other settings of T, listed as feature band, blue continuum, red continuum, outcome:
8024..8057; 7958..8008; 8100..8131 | -0.17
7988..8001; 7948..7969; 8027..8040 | 0.30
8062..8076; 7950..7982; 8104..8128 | -0.06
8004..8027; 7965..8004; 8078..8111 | -0.62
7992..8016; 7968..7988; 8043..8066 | -0.14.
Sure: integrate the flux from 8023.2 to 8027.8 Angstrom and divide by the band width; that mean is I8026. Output 9.12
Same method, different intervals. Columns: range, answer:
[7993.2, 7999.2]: 8.92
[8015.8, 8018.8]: 9.3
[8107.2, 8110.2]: 9.02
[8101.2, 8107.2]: 8.98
